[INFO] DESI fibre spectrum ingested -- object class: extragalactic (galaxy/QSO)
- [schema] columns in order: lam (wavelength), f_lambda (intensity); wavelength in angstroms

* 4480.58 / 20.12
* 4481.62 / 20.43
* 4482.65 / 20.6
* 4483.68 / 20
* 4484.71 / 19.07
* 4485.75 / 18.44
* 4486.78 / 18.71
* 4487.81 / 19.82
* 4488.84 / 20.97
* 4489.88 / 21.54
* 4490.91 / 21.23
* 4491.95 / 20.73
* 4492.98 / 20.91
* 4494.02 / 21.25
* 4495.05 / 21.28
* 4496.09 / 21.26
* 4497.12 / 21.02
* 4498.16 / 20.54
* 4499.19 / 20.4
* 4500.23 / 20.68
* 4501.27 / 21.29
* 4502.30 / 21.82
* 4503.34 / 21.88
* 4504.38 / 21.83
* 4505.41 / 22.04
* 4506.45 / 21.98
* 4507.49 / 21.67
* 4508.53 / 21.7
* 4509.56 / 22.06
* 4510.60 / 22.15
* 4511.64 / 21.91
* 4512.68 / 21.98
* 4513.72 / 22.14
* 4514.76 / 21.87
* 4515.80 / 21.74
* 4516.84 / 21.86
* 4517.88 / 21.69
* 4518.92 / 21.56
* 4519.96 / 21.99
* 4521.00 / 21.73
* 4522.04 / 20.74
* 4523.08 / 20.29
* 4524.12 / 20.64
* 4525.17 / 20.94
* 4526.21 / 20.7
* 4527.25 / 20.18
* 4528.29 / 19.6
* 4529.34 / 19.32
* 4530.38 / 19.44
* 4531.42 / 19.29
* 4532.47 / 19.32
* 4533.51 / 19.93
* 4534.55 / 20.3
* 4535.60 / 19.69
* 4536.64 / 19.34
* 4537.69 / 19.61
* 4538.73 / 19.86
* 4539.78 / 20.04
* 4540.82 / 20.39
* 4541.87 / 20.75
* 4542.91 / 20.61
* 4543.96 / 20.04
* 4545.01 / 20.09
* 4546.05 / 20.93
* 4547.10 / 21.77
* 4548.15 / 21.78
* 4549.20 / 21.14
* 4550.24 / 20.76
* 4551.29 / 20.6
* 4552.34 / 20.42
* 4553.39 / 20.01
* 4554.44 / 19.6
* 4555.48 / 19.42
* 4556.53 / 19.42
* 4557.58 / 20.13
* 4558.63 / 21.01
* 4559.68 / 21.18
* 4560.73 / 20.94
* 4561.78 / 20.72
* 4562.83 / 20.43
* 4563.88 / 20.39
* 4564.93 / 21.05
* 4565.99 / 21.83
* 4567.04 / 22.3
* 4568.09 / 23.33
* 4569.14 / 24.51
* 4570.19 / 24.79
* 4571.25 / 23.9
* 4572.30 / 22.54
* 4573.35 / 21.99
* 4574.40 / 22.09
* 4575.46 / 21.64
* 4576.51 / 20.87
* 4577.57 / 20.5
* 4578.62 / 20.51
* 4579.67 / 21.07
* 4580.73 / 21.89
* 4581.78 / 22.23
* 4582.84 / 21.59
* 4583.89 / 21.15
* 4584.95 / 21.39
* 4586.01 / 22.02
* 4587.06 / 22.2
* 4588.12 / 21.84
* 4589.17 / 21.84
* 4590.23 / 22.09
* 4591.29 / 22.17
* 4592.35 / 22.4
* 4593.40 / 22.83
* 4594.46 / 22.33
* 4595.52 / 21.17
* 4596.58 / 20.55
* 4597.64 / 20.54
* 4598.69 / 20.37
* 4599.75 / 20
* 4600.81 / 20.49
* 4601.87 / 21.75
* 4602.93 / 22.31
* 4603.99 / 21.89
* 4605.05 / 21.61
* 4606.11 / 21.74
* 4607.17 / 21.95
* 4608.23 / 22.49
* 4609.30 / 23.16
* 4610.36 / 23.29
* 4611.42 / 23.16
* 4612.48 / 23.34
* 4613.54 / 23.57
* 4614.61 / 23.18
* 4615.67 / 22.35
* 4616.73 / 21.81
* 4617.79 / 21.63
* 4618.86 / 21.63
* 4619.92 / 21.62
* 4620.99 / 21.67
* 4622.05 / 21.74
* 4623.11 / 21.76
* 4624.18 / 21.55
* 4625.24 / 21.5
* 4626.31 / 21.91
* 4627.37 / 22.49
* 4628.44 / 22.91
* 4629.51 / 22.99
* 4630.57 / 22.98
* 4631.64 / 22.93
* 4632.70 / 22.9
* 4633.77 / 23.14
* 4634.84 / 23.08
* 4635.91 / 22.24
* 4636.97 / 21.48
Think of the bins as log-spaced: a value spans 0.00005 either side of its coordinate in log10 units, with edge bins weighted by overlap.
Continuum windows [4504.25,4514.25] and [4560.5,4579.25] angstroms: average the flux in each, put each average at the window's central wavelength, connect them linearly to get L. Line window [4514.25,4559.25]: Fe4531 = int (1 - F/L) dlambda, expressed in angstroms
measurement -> 3.0 angstroms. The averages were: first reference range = 22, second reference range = 21.9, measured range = 20.5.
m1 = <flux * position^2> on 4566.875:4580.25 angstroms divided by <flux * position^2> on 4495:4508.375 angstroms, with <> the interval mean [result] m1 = 1.08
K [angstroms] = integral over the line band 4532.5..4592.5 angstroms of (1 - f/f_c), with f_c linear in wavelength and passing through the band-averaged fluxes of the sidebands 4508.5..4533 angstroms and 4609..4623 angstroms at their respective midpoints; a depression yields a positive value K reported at 1.4 angstroms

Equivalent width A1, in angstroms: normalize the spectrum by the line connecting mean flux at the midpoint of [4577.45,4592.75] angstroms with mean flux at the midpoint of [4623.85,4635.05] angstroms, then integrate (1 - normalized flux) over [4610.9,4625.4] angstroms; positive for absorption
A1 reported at 0.1 angstroms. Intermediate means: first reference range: 21.7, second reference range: 22.6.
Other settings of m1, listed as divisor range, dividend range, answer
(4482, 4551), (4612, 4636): 1.13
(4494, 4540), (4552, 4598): 1.05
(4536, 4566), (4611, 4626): 1.12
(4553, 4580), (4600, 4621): 1.06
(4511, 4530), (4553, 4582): 1.04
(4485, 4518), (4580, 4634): 1.09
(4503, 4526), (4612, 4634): 1.08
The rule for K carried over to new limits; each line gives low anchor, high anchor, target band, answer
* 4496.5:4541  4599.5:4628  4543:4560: 0.6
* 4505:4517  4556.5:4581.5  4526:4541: 1.4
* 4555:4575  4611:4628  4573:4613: 0.3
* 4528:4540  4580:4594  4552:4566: 0.2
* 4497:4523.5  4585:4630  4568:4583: -0.2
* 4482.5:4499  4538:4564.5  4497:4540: -0.9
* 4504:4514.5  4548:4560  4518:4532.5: 0.6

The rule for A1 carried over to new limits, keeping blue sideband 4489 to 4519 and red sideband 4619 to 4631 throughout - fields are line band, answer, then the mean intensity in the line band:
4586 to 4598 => 0.0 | 21.8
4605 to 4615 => -0.4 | 22.8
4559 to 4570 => 0.0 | 21.8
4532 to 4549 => 1.1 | 20.3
